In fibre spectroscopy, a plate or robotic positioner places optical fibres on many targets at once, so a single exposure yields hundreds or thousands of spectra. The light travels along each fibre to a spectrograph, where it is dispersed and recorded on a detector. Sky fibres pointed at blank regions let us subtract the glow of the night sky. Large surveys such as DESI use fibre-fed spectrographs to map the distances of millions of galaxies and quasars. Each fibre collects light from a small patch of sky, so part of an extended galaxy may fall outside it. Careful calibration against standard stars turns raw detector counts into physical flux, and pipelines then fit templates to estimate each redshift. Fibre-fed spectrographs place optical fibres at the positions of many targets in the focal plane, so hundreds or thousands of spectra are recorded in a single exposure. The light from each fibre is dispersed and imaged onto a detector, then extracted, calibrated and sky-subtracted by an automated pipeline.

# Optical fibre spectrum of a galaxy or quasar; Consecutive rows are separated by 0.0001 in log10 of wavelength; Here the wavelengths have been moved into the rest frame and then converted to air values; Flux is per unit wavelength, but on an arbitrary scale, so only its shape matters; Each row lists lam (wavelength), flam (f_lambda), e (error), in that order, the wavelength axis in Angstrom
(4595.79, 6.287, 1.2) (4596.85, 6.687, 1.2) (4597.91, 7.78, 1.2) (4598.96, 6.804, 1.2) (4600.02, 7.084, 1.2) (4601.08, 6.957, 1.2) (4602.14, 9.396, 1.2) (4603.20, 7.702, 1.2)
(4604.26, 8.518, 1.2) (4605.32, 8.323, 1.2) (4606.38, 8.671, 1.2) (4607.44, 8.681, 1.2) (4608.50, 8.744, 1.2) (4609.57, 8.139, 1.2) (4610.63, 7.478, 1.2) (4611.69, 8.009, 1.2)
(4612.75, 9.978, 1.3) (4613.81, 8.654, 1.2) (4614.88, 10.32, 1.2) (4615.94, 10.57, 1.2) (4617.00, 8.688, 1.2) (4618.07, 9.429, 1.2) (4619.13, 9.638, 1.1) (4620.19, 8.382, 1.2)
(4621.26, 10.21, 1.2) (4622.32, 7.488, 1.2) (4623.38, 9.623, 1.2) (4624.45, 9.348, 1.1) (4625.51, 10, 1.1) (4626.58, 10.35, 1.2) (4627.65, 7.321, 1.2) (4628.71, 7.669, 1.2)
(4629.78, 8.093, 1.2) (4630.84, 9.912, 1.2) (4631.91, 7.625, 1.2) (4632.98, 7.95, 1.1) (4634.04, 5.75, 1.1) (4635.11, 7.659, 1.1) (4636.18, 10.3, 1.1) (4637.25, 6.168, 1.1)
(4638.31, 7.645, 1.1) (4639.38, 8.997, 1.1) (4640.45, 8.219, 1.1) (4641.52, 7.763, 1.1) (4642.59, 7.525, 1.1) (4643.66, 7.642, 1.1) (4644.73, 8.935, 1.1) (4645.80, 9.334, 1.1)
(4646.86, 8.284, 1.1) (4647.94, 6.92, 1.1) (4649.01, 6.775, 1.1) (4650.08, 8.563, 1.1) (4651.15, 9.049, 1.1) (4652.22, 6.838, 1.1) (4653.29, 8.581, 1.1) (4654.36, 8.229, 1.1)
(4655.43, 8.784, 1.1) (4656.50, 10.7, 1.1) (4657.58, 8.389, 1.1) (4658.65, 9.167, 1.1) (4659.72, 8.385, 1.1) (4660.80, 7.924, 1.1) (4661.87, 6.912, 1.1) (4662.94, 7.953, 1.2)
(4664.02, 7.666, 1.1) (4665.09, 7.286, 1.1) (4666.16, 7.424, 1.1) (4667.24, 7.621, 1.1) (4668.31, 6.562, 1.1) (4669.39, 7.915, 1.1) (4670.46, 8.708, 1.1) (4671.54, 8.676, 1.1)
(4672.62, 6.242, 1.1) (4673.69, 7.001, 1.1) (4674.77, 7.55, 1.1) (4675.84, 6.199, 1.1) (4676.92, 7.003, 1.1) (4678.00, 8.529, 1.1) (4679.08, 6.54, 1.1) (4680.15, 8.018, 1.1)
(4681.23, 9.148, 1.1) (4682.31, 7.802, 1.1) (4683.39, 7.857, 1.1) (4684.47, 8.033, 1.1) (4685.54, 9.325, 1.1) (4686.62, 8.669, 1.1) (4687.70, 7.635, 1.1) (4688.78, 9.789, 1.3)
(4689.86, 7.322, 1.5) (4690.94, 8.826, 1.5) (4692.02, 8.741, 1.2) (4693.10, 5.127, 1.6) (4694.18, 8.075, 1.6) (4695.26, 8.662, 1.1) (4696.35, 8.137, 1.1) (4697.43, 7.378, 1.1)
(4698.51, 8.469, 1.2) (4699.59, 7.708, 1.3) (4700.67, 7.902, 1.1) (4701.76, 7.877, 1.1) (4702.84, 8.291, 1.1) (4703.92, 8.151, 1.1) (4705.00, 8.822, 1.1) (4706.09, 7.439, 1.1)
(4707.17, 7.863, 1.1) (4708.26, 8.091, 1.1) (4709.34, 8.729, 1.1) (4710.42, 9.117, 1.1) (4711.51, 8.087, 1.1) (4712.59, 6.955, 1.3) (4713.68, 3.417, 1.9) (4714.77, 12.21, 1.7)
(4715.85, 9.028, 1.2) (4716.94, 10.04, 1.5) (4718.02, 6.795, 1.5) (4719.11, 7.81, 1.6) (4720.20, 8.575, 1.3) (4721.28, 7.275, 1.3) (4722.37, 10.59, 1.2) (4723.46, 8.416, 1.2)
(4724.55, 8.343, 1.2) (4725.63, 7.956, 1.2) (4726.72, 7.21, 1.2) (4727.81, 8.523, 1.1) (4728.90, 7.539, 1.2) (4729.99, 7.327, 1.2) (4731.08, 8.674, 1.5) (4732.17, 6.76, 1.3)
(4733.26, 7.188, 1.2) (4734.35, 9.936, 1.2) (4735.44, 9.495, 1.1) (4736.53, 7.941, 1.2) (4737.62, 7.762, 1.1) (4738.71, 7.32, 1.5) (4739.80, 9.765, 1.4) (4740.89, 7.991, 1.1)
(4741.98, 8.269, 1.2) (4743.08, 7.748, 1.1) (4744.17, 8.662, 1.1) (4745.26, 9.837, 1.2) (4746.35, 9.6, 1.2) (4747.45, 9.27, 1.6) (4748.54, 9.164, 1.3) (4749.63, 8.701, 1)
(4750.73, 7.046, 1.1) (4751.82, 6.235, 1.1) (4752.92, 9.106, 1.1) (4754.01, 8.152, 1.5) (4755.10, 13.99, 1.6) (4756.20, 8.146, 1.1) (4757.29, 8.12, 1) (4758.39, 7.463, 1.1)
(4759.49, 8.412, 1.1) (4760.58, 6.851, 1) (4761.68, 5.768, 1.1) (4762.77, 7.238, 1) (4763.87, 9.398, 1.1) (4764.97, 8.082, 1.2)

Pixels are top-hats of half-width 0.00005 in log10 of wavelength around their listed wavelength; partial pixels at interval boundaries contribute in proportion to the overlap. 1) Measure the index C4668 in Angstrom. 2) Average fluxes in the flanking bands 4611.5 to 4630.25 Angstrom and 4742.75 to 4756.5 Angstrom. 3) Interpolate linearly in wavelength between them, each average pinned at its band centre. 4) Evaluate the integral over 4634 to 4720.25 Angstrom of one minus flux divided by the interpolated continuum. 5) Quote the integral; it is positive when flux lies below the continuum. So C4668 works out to 9.8 Angstrom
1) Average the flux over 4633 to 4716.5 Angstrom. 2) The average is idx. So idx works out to 7.99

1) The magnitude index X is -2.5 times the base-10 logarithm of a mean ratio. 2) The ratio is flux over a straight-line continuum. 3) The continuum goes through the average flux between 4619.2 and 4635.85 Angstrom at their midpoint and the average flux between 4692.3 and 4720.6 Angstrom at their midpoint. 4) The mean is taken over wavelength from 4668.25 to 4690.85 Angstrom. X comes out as 0.04 mag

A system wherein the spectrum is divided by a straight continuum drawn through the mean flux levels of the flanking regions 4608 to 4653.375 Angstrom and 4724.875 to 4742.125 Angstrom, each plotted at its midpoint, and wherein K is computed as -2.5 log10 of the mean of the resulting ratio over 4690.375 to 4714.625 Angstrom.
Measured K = 0.05 mag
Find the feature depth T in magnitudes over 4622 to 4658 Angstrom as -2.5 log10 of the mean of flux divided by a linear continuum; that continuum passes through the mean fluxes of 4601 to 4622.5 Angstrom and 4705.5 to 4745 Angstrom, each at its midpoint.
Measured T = 0.05 mag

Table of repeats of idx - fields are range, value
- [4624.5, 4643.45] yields 8.19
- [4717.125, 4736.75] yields 8.17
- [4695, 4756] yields 8.34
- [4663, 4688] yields 7.72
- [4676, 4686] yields 7.95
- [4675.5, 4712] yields 8.05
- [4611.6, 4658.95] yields 8.57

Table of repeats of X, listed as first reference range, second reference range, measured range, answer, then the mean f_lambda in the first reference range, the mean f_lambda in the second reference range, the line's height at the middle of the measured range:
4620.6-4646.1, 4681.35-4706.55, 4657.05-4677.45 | 0.09 mag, 8.39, 8.11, 8.23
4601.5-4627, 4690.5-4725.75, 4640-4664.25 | 0.06 mag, 9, 8.15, 8.66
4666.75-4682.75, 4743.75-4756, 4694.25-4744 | 0.03 mag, 7.57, 9.05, 8.44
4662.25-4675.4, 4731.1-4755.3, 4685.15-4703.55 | -0.03 mag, 7.54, 8.56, 7.89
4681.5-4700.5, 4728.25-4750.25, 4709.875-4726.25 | 0.00 mag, 8.1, 8.44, 8.29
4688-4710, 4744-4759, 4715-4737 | 0.02 mag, 8.07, 8.82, 8.46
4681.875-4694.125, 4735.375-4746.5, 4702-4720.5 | 0.01 mag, 8.11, 8.51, 8.28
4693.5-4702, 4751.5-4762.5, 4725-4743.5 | 0.01 mag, 7.98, 8.24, 8.14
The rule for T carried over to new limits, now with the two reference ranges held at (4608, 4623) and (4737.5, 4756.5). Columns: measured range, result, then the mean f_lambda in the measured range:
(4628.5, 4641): 0.12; 8.01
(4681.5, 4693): 0.07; 8.29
